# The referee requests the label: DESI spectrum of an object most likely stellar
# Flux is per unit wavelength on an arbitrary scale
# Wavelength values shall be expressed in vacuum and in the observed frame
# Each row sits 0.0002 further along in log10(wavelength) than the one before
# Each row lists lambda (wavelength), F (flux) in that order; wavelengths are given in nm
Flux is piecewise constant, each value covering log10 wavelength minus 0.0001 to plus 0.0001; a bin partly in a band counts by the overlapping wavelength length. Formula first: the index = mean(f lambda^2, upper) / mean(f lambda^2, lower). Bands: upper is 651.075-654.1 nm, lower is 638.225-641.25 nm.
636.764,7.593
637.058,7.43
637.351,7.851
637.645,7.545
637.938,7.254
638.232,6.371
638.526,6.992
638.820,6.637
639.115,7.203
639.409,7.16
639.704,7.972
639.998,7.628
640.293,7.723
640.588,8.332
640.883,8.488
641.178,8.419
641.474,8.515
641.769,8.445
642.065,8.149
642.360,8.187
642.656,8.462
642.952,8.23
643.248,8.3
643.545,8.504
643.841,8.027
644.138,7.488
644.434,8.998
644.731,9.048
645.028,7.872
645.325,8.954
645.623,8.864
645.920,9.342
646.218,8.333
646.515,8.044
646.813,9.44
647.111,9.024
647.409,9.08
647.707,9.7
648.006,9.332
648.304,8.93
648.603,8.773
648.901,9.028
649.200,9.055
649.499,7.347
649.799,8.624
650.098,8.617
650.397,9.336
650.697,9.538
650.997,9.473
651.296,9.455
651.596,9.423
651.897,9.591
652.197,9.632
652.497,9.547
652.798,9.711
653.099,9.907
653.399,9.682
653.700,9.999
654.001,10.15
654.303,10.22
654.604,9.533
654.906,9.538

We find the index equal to 1.3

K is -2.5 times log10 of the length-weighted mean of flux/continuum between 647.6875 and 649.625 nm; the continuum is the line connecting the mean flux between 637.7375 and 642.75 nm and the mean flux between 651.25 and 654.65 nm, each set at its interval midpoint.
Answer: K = 0.03 mag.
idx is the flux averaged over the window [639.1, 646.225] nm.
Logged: 8.29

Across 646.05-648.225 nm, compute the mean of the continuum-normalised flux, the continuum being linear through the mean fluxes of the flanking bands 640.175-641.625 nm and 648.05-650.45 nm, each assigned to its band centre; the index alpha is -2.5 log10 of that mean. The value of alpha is -0.05 mag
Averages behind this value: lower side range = 8.31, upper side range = 8.72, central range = 8.99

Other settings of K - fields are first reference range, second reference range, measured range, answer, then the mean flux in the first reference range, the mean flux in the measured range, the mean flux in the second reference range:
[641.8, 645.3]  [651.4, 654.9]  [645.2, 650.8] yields 0.01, 8.33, 8.91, 9.75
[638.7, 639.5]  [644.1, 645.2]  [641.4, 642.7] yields -0.08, 7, 8.34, 8.46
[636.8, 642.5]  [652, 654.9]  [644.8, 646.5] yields 0.00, 7.7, 8.64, 9.8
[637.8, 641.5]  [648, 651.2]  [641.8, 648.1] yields -0.04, 7.56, 8.63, 8.91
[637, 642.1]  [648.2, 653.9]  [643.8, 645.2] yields 0.00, 7.67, 8.32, 9.26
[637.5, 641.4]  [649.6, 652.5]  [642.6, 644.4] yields -0.01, 7.54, 8.21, 9.28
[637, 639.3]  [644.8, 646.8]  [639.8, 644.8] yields -0.04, 7.15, 8.28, 8.65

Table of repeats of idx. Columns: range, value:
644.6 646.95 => 8.73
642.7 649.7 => 8.68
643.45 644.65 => 8.29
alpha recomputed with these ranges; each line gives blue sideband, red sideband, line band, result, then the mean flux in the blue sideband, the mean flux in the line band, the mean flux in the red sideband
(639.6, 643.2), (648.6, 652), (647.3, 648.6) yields -0.05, 8.22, 9.21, 9.02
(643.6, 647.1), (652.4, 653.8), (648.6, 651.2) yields 0.05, 8.6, 8.89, 9.77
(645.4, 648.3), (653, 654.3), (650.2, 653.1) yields 0.02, 9.01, 9.53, 9.97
